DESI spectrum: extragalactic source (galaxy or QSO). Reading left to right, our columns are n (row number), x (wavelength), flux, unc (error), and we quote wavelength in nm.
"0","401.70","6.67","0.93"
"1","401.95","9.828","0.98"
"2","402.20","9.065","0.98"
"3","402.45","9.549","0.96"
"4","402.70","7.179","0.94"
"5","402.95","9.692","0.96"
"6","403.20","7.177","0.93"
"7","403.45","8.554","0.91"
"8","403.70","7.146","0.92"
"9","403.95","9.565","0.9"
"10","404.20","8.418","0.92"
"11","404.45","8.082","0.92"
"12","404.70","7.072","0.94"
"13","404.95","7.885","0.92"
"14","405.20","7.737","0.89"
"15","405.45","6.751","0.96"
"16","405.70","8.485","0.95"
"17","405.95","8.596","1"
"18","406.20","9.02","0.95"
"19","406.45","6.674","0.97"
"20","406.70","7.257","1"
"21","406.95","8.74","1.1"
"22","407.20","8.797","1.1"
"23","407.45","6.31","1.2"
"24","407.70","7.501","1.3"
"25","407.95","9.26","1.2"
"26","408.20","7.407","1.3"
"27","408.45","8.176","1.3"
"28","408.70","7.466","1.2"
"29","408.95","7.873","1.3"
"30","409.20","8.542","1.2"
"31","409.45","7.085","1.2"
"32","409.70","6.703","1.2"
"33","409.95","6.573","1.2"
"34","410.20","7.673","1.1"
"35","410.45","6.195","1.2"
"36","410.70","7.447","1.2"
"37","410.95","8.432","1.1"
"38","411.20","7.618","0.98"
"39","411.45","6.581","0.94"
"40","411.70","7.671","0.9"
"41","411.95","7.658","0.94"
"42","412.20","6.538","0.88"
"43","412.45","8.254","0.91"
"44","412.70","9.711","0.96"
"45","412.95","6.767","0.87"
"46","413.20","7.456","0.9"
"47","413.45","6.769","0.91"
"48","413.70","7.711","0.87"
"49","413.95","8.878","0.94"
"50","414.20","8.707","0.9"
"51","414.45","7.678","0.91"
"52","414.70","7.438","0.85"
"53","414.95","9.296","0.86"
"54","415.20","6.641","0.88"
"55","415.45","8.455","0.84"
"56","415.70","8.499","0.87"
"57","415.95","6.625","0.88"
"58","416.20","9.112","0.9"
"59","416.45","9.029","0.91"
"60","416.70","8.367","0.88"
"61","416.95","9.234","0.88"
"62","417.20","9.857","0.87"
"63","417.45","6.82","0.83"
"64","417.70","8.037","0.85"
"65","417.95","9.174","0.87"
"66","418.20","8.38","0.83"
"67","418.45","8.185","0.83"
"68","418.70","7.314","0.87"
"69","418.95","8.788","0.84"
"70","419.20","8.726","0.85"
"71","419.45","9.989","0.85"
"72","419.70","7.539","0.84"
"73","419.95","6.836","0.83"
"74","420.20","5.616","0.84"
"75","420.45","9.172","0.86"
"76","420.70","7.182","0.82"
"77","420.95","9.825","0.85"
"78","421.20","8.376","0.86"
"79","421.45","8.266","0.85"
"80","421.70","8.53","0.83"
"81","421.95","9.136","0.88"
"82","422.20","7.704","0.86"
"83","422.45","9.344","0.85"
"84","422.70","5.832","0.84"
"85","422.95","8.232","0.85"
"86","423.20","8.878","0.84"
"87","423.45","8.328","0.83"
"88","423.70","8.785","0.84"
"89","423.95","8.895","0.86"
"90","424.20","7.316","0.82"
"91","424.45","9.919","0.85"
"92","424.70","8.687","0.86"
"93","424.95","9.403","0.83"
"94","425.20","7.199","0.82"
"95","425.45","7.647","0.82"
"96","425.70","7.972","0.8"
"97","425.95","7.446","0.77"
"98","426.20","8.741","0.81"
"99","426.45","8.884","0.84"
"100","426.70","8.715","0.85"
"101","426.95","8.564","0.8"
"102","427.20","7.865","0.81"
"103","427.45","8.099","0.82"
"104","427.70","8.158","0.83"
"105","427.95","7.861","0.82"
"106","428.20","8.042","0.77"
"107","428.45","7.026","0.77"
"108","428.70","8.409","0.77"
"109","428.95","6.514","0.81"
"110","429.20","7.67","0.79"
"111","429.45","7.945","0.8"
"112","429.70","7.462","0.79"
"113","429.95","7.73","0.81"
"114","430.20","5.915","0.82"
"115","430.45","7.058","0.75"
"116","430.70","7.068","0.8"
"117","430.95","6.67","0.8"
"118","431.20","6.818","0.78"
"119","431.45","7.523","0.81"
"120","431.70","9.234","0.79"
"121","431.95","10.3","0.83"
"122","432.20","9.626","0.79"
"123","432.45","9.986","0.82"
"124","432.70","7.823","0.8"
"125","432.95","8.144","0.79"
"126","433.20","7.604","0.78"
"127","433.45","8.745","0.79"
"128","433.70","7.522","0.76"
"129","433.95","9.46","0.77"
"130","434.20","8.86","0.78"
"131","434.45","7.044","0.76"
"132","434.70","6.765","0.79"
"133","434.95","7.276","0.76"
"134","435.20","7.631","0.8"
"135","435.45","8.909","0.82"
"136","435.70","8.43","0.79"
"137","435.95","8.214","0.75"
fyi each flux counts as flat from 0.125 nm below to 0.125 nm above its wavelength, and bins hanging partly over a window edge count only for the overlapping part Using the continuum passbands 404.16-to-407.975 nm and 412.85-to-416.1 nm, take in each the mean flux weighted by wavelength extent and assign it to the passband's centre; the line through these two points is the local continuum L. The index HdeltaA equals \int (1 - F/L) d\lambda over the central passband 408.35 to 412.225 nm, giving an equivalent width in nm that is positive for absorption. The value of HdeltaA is 0.21 nm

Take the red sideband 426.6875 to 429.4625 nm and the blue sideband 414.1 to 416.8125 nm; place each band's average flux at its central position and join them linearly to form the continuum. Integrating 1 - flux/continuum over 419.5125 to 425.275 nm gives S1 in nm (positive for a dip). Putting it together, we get -0.18 nm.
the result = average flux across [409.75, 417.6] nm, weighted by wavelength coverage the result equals 7.85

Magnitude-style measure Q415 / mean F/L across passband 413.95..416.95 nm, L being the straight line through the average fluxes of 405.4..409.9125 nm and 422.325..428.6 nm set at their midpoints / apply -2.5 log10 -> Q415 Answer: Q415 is -0.03 mag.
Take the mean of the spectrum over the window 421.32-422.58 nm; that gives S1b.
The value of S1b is 8.58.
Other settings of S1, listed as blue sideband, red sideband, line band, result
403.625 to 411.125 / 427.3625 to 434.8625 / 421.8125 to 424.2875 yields -0.13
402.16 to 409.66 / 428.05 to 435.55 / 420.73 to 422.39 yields -0.14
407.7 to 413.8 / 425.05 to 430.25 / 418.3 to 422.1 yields -0.25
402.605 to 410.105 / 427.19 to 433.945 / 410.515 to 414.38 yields 0.07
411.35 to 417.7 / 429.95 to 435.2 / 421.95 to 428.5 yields -0.22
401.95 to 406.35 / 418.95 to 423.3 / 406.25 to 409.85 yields 0.23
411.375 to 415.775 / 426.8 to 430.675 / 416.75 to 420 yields -0.27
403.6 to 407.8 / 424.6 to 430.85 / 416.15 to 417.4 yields -0.18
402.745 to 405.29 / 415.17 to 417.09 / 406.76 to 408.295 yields 0.04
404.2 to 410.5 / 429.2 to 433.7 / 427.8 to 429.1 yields 0.06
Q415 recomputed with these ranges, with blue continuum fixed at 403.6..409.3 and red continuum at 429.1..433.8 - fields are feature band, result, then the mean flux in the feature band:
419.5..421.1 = 0.02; 7.81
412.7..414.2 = 0.02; 7.8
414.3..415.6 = 0.00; 7.93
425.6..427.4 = -0.05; 8.31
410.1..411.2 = 0.07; 7.45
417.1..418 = -0.06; 8.38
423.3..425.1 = -0.10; 8.74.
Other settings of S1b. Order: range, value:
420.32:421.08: 8.7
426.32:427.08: 8.72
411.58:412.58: 7.54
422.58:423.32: 7.65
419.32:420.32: 7.51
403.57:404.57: 8.31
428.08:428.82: 7.82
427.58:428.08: 8.01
